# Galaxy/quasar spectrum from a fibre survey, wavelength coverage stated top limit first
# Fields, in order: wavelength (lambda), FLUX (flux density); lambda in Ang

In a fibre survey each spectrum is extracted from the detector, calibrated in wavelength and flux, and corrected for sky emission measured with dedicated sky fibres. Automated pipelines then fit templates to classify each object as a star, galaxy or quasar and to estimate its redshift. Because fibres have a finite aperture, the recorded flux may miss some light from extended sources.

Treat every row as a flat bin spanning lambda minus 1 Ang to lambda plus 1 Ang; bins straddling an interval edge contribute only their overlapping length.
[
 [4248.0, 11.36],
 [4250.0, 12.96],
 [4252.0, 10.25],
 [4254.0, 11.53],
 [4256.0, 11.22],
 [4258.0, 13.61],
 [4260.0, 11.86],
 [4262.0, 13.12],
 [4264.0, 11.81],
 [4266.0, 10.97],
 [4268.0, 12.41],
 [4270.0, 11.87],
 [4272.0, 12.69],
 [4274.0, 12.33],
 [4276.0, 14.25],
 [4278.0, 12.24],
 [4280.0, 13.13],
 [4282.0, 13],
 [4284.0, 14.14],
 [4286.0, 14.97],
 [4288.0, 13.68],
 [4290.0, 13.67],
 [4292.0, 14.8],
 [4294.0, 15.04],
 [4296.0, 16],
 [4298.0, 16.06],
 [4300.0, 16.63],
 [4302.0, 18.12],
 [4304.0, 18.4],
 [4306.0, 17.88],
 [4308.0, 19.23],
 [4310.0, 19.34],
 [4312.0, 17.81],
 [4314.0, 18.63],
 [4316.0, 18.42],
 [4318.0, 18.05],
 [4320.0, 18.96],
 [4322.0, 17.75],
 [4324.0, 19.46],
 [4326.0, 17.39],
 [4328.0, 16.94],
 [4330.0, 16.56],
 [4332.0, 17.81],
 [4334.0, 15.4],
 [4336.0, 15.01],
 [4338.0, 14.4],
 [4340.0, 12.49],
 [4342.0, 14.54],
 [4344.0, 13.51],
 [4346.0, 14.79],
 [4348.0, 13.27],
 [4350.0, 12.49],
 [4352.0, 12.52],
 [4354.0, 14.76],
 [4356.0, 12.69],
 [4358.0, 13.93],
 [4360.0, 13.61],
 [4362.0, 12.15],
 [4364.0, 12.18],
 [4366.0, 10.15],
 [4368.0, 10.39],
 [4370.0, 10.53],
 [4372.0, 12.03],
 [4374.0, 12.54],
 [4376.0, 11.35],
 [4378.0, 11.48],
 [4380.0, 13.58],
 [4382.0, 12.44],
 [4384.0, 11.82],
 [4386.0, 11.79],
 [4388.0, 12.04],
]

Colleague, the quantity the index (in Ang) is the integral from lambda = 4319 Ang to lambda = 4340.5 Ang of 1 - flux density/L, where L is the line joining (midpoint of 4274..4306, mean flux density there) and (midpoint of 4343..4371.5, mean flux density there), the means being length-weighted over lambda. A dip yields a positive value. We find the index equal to -4.83 Ang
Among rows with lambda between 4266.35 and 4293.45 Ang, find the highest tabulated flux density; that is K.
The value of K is 14.97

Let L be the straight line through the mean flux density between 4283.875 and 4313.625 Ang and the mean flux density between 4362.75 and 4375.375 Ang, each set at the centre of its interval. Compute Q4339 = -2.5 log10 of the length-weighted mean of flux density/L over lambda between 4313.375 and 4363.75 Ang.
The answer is -0.129 mag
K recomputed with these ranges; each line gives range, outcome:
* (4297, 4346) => 19.46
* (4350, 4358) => 14.76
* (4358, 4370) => 13.93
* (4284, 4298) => 16.06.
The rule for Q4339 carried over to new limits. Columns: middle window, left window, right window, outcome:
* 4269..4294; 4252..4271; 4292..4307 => 0.078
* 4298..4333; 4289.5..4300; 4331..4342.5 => -0.189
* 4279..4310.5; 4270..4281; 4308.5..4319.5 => -0.007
